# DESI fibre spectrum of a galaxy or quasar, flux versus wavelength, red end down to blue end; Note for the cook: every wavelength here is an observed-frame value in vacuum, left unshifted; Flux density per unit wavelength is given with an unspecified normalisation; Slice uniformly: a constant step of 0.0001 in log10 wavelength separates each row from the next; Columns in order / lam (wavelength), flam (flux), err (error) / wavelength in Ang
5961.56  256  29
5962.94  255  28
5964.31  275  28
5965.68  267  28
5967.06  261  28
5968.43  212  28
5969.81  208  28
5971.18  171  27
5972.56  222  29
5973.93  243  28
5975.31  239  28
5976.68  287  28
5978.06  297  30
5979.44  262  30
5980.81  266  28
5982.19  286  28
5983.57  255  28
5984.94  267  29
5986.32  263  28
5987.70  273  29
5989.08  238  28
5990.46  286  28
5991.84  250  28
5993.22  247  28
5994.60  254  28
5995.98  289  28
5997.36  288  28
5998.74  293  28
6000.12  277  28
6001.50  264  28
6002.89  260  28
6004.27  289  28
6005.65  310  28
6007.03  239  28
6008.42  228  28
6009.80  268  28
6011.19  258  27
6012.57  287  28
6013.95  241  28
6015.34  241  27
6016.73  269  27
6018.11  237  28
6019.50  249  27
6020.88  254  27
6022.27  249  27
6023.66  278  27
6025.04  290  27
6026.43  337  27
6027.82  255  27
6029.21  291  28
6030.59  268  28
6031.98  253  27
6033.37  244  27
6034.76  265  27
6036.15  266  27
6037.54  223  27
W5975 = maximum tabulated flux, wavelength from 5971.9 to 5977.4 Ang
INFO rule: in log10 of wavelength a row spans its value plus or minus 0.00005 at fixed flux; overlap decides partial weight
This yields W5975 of 287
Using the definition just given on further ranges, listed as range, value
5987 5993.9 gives 286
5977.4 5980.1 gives 297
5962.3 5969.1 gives 275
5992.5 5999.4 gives 293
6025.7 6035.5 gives 337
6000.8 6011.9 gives 310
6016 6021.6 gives 269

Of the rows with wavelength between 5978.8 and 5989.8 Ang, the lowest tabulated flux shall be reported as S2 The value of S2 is 238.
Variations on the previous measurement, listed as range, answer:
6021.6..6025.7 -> 249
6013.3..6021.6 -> 237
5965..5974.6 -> 171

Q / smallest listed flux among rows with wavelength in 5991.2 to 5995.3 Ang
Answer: 247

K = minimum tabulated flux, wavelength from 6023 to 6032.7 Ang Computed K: 253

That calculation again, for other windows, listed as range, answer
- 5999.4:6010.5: 228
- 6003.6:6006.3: 289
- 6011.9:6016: 241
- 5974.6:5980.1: 239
